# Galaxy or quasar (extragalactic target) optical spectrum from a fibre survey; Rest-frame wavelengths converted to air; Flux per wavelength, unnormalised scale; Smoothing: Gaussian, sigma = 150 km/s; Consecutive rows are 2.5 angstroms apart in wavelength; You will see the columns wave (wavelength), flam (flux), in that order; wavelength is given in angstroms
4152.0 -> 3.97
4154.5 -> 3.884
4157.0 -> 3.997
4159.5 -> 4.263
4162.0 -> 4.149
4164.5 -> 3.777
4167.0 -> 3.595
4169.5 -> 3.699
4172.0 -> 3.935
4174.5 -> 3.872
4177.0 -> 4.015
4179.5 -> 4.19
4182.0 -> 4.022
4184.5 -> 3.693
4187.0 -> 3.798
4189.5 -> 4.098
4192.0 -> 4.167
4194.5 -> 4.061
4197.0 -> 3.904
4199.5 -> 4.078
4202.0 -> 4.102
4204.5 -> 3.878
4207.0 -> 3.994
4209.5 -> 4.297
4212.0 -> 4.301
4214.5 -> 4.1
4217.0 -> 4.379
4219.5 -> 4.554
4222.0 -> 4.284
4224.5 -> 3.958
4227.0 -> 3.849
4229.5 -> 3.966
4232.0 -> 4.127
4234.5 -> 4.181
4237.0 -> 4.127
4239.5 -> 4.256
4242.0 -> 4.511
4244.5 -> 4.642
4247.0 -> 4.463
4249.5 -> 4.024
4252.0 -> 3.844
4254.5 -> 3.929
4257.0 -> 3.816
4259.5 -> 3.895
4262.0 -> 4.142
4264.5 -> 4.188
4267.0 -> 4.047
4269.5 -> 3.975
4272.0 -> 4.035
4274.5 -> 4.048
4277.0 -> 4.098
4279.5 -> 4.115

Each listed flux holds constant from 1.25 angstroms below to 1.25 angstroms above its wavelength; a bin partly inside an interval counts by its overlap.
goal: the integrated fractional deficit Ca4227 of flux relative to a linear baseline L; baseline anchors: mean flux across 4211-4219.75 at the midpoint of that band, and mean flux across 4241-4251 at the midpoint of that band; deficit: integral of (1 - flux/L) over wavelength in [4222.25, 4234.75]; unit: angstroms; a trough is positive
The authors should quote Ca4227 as 0.9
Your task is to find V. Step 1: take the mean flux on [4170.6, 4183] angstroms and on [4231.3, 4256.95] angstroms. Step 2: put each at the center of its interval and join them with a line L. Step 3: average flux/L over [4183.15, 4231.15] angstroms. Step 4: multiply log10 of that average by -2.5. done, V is 0.00 mag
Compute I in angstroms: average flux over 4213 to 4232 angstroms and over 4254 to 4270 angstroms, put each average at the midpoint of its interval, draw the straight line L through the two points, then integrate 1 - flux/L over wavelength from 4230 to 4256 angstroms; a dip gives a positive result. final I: -0.8 angstroms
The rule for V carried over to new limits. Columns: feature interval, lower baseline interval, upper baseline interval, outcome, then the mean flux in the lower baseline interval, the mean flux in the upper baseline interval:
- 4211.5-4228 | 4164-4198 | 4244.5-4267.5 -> -0.05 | 3.92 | 4.07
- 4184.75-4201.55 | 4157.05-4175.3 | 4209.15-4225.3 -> 0.03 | 3.91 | 4.27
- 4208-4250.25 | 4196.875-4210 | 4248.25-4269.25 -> -0.06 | 4.04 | 3.99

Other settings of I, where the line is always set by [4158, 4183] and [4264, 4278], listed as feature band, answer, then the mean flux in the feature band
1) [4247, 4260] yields 0.3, 3.96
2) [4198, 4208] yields -0.1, 4.01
